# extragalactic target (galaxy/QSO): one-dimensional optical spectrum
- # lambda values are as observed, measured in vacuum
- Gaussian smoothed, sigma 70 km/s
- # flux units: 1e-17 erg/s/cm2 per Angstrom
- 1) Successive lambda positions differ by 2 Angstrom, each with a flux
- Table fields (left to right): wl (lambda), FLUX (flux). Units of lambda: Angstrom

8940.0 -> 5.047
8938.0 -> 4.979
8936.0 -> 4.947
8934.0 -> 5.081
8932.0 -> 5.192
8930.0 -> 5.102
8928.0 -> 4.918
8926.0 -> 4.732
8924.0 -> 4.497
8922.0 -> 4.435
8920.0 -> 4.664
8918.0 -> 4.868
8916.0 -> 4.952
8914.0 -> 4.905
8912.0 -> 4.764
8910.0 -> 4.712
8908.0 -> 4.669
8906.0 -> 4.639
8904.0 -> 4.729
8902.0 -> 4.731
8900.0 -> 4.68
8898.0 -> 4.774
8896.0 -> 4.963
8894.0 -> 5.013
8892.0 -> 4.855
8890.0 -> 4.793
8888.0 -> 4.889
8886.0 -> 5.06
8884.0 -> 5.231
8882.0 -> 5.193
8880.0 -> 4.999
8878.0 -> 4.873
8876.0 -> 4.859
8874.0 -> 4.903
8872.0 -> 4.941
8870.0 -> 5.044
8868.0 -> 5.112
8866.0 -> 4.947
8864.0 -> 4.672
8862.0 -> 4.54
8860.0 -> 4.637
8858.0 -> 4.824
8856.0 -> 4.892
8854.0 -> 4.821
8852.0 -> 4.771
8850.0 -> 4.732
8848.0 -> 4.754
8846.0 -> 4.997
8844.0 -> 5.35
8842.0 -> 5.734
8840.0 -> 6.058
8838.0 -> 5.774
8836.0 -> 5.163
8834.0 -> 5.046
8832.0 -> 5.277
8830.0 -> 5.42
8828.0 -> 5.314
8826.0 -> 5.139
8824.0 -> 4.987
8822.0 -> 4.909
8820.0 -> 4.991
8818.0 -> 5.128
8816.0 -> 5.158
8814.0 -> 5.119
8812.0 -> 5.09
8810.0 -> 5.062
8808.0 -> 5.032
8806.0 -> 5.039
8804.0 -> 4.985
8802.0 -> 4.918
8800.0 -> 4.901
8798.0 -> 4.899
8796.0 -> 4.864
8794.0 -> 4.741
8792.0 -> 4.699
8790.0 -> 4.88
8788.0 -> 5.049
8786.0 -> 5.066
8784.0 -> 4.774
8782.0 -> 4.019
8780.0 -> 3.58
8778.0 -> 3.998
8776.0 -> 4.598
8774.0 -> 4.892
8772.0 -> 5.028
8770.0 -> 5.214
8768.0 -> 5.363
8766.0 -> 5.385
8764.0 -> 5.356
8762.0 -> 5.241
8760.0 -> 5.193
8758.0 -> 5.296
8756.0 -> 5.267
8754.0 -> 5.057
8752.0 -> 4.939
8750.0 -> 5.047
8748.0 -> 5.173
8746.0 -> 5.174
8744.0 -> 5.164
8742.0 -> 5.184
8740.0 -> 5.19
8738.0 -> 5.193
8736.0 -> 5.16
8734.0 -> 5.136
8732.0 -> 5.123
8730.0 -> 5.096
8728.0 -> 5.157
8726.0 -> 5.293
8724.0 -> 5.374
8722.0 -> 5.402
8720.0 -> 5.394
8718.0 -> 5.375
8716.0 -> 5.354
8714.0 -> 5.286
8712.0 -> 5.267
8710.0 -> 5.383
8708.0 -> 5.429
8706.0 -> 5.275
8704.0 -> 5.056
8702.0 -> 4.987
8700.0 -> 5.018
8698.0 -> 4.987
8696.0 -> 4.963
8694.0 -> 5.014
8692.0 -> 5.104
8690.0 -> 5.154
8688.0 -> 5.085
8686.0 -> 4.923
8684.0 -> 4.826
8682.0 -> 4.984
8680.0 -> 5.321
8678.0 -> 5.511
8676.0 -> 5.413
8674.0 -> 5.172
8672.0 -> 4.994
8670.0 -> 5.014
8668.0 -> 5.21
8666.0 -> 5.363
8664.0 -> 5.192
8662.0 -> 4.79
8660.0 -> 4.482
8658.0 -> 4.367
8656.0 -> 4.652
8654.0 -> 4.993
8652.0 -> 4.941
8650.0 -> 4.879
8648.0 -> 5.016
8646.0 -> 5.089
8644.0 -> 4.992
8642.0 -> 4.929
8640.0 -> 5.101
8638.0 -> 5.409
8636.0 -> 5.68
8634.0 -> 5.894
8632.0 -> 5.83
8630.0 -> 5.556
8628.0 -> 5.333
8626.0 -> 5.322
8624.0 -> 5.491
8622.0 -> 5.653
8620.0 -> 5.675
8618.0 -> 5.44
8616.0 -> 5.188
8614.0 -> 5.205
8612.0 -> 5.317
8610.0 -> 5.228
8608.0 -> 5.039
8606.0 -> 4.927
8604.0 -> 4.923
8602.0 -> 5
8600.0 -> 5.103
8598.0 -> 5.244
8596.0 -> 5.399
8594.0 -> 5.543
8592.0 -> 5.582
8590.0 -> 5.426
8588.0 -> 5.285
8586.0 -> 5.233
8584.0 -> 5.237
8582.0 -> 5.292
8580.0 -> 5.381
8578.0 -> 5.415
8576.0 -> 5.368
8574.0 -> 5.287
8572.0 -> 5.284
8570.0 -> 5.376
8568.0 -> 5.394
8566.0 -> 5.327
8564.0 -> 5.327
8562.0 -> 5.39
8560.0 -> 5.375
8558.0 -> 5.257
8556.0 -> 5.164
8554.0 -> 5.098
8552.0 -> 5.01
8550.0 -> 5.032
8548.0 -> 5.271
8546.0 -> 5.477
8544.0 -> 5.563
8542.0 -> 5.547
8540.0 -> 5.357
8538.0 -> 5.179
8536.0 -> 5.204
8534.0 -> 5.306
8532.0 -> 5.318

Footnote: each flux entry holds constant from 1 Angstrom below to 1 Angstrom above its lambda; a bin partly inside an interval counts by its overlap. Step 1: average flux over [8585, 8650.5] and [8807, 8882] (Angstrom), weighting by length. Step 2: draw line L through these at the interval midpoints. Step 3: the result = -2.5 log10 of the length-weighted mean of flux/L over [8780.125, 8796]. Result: 0.095 mag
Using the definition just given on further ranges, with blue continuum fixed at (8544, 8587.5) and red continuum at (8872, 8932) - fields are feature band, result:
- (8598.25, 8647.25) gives -0.02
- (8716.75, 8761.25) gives -0.03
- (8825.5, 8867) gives -0.04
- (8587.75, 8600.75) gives -0.03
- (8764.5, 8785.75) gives 0.07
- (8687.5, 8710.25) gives 0.00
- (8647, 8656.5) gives 0.06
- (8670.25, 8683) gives -0.02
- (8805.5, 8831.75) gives -0.03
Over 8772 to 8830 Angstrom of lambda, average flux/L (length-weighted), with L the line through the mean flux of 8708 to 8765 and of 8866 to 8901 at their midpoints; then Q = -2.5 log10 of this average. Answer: 0.052 mag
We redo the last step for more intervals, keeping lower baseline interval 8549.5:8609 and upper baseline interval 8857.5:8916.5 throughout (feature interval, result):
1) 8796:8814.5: -0.01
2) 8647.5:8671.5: 0.05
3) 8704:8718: -0.05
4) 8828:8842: -0.11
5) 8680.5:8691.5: 0.02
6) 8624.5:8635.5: -0.08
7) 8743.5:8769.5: -0.04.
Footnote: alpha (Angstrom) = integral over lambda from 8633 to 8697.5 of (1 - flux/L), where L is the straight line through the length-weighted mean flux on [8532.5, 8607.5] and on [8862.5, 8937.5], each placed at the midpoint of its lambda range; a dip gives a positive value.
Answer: 1.1 Angstrom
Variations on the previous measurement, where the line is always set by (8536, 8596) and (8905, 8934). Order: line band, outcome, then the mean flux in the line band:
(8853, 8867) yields 0.4 Angstrom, 4.76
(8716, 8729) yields -0.6 Angstrom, 5.33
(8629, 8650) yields -0.4 Angstrom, 5.33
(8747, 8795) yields 1.1 Angstrom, 4.91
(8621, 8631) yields -0.4 Angstrom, 5.47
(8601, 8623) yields 0.1 Angstrom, 5.24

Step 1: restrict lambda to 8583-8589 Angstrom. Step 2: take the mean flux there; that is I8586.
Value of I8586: 5.25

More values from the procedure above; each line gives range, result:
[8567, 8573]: 5.35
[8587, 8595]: 5.46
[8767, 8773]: 5.2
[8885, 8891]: 4.91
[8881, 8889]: 5.09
